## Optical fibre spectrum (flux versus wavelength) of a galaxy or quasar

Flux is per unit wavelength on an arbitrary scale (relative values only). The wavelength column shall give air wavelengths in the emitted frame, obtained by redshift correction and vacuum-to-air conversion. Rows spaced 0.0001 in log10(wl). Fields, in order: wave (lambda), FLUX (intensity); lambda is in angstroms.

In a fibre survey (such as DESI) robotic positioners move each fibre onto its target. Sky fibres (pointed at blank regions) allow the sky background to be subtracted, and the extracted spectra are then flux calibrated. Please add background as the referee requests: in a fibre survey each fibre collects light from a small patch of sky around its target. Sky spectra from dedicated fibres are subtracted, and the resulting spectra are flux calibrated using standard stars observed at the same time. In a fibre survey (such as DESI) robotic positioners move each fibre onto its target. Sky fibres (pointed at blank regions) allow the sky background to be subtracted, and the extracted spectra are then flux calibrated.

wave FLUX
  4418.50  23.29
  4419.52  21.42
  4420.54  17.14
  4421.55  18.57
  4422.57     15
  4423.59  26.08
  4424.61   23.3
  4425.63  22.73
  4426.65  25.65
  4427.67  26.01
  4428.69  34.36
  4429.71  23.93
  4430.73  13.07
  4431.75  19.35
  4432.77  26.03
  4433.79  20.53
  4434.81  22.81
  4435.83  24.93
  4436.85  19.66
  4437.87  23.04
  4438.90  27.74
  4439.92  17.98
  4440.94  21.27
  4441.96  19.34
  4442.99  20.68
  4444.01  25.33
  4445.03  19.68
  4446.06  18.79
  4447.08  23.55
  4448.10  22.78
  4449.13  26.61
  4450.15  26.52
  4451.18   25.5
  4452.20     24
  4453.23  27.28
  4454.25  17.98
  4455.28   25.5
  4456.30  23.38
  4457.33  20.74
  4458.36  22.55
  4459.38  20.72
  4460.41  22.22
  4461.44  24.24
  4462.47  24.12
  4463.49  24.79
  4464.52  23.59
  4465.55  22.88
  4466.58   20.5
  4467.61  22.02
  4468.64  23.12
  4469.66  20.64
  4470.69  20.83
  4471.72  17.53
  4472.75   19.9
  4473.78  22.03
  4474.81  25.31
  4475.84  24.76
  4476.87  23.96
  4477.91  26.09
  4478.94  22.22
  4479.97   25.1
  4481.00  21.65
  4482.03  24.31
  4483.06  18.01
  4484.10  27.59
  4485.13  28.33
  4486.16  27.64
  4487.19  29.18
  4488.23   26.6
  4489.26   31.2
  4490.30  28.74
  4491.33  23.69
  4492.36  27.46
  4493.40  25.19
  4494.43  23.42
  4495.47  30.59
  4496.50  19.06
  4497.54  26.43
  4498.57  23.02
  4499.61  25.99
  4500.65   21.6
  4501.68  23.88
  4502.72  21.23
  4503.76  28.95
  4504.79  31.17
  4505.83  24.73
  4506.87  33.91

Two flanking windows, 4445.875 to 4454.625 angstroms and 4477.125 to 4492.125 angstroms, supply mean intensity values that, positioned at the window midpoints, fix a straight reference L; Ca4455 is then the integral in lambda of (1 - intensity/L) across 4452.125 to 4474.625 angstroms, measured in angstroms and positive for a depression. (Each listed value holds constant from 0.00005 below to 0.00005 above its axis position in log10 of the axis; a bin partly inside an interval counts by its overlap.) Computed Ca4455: 2.1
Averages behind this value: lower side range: 24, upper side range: 25.7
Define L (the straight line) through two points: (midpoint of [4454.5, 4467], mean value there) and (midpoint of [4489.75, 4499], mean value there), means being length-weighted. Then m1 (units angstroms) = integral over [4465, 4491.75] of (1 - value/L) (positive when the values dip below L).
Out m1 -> 0.2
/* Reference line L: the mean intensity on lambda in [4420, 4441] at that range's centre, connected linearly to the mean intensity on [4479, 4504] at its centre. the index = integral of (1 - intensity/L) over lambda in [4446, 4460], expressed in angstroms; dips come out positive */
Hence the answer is 0.01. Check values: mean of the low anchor 22.4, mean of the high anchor 25.3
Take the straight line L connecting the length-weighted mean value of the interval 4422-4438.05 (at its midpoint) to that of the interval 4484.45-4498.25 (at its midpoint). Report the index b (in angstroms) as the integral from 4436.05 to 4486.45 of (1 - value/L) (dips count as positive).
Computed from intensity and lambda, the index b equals 3.8 angstroms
